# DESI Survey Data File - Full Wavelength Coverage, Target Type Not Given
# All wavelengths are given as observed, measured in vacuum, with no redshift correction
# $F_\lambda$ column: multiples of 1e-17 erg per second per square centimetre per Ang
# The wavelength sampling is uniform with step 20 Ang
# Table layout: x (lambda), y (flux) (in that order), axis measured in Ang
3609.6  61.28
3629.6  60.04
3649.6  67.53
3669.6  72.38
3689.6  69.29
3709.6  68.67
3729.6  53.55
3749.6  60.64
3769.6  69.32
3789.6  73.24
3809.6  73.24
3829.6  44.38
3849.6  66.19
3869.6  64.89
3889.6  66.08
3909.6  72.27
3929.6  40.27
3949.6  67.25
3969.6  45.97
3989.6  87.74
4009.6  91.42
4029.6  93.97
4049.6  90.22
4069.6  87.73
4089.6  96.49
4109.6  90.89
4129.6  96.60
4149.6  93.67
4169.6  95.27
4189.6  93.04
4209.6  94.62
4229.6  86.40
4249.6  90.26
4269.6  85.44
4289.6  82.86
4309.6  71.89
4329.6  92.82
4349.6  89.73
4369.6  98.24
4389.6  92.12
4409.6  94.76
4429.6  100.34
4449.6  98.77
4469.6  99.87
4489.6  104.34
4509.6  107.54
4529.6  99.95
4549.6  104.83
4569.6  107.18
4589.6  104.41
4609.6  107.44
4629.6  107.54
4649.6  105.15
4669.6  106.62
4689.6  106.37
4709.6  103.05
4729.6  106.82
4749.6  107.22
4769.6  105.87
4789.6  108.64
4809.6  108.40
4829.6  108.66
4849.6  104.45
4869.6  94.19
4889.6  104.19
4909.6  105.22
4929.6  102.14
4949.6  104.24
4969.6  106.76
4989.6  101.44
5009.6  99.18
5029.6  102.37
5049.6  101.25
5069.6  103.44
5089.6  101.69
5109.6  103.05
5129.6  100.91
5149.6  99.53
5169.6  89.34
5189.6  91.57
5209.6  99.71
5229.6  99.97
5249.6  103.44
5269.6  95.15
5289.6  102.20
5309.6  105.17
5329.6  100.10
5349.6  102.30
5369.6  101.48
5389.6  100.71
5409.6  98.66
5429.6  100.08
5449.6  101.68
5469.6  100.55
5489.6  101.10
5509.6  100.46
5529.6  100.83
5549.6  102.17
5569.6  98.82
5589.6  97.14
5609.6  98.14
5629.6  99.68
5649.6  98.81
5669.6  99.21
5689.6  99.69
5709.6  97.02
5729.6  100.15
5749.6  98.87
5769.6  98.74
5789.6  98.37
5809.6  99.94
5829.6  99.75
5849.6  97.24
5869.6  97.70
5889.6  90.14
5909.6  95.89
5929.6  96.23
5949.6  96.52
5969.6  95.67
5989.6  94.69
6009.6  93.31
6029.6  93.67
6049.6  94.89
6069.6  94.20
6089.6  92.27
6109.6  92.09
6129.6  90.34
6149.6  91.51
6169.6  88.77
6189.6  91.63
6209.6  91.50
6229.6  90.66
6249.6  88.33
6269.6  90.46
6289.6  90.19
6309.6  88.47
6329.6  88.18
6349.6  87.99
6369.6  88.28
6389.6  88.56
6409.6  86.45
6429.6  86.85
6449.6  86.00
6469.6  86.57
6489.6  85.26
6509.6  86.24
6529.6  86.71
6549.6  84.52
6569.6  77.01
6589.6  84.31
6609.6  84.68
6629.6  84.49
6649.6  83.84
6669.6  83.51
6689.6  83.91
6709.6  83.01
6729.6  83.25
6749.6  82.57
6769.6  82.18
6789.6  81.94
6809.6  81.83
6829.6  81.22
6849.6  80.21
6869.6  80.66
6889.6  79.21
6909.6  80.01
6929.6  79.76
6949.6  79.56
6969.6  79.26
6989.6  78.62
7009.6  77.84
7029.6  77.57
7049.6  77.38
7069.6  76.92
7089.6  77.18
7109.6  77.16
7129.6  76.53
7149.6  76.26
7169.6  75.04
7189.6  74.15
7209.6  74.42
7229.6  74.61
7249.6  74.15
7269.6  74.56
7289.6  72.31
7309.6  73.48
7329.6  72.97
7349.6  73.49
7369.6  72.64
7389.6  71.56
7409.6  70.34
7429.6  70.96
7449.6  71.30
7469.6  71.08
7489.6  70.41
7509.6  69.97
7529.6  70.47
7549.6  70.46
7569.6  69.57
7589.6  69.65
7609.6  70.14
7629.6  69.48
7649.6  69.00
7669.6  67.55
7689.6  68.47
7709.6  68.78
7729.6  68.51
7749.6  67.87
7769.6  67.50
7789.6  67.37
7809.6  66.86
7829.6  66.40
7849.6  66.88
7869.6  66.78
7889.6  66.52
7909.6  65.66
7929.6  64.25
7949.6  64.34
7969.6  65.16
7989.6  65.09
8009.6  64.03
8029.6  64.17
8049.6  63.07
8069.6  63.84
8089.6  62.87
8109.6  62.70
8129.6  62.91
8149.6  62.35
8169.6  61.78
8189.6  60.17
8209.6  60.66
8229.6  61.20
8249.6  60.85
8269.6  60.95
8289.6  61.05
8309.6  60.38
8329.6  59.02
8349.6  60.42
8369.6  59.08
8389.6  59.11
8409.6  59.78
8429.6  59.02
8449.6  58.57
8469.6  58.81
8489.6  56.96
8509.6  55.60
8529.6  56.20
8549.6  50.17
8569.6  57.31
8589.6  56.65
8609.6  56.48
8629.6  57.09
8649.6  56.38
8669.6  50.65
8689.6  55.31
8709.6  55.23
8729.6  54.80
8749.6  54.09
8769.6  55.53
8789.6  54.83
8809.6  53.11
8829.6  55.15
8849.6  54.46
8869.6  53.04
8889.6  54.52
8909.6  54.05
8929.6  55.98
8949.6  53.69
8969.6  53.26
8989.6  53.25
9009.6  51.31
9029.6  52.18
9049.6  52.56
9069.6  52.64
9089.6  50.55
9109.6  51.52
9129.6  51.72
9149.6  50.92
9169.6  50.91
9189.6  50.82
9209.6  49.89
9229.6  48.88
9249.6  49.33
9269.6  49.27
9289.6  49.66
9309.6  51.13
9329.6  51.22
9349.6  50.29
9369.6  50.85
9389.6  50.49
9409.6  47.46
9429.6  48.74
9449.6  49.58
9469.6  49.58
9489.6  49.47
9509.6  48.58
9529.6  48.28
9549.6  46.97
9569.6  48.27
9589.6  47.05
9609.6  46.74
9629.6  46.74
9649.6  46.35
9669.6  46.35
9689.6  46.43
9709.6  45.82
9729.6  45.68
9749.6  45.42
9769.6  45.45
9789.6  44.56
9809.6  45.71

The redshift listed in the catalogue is 0.000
